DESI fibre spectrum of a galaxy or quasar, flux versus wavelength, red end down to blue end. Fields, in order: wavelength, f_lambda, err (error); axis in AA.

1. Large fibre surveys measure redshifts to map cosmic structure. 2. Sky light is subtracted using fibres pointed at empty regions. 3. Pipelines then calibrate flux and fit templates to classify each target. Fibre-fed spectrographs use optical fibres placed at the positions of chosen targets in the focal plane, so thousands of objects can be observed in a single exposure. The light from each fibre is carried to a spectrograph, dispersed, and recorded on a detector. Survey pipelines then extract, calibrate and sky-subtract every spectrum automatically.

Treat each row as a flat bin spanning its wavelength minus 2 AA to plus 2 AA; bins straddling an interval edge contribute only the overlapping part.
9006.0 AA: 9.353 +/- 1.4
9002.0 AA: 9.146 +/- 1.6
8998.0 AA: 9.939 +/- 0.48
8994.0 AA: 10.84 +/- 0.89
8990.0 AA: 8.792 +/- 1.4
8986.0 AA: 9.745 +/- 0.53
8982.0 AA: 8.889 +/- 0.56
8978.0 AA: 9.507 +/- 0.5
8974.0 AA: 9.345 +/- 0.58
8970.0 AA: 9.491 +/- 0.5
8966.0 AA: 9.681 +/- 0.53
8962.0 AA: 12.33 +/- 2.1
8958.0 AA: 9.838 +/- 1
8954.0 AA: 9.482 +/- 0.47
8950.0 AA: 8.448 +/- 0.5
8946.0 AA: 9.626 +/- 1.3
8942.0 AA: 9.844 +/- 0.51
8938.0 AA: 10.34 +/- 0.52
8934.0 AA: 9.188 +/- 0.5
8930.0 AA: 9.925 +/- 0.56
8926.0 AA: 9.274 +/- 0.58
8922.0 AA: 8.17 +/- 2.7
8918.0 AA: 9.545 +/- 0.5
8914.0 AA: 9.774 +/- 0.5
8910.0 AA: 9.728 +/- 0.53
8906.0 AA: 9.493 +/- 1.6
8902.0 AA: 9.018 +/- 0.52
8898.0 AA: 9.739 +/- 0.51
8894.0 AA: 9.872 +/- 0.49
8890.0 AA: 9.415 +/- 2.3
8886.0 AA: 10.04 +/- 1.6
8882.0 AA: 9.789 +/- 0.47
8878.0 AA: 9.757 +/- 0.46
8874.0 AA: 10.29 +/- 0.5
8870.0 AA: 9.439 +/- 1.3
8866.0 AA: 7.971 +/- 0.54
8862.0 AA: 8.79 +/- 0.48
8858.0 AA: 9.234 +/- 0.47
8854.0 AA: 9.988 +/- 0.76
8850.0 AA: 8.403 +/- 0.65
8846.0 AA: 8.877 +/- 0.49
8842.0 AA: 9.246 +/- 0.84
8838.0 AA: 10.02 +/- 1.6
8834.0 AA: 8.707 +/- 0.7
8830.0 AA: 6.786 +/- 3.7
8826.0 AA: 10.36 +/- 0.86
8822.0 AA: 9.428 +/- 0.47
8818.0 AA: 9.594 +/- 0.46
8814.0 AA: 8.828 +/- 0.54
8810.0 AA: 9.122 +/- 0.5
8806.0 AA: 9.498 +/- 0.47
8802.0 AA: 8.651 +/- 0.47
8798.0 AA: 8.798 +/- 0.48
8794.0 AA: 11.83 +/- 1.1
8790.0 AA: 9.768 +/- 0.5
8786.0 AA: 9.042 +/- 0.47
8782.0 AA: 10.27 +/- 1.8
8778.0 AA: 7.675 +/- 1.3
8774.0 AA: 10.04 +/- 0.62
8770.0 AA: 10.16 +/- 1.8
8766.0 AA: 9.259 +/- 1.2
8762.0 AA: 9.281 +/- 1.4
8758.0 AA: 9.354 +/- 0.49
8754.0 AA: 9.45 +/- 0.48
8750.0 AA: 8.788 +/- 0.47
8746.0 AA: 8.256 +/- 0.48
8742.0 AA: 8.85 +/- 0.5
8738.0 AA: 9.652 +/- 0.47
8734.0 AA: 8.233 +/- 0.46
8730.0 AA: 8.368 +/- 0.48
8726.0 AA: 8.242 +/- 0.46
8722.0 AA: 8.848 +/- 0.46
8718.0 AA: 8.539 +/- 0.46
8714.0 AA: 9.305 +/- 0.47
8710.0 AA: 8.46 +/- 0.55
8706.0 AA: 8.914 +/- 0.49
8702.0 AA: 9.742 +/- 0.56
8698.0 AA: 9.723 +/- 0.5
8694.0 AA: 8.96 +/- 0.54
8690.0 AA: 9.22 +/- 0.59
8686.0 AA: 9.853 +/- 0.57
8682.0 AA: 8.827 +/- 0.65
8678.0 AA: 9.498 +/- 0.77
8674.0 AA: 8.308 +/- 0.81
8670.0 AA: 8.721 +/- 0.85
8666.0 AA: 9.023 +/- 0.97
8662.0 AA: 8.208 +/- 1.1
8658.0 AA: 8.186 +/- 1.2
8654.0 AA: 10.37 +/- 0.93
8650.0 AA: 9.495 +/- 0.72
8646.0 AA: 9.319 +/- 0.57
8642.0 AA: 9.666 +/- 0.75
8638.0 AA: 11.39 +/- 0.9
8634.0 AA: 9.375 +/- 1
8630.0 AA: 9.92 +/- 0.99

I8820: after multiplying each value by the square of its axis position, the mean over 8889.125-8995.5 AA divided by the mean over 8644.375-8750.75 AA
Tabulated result 1.1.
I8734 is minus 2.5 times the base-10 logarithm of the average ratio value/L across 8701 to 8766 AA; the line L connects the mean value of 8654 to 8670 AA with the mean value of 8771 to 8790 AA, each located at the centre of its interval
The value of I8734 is 0.03 mag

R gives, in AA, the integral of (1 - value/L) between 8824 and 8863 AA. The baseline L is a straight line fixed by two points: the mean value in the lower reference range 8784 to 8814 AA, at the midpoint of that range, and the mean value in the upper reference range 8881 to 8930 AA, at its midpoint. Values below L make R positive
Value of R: 1.8 AA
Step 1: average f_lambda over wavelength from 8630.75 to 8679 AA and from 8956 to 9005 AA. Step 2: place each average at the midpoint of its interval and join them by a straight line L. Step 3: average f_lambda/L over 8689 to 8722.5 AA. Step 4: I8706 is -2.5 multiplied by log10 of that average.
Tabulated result 0.04 mag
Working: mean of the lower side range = 9.31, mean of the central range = 9.09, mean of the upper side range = 9.79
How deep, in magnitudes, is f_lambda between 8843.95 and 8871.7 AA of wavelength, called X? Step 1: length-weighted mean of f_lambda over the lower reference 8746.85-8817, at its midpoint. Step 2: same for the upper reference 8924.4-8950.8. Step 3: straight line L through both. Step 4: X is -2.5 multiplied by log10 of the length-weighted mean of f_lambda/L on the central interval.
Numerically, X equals 0.06 mag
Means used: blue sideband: 9.38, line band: 8.95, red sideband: 9.57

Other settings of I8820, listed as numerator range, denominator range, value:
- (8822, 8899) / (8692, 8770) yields 1.07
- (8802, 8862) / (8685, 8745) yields 1.04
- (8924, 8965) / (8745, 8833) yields 1.10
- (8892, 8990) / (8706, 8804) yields 1.09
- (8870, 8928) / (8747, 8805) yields 1.04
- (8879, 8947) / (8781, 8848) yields 1.05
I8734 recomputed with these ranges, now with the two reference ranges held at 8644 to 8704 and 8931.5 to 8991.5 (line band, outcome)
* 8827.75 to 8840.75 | 0.103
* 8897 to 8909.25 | 0.014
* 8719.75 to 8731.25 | 0.092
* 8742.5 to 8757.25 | 0.049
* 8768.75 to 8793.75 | -0.033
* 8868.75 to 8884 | -0.038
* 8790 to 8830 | -0.005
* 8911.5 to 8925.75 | 0.044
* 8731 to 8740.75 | 0.047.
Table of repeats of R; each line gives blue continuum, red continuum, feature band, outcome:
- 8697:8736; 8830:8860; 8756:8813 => -3.4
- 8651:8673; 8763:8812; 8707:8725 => 0.8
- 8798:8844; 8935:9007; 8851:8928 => -0.4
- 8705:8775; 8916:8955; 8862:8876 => 0.1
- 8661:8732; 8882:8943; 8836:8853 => 0.3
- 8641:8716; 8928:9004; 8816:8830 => 0.1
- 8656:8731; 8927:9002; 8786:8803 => -1.0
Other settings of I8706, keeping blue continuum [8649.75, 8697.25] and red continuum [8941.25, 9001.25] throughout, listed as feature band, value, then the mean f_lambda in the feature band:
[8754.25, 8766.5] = -0.009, 9.32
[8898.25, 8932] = 0.023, 9.39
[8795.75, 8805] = 0.053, 8.89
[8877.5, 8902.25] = -0.020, 9.7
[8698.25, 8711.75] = -0.002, 9.14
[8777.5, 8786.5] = 0.010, 9.21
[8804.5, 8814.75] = 0.021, 9.17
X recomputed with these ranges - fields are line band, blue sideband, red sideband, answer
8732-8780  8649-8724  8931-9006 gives 0.02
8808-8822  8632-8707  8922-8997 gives 0.03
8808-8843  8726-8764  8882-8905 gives 0.02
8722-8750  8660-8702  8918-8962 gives 0.07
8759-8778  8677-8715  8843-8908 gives -0.02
